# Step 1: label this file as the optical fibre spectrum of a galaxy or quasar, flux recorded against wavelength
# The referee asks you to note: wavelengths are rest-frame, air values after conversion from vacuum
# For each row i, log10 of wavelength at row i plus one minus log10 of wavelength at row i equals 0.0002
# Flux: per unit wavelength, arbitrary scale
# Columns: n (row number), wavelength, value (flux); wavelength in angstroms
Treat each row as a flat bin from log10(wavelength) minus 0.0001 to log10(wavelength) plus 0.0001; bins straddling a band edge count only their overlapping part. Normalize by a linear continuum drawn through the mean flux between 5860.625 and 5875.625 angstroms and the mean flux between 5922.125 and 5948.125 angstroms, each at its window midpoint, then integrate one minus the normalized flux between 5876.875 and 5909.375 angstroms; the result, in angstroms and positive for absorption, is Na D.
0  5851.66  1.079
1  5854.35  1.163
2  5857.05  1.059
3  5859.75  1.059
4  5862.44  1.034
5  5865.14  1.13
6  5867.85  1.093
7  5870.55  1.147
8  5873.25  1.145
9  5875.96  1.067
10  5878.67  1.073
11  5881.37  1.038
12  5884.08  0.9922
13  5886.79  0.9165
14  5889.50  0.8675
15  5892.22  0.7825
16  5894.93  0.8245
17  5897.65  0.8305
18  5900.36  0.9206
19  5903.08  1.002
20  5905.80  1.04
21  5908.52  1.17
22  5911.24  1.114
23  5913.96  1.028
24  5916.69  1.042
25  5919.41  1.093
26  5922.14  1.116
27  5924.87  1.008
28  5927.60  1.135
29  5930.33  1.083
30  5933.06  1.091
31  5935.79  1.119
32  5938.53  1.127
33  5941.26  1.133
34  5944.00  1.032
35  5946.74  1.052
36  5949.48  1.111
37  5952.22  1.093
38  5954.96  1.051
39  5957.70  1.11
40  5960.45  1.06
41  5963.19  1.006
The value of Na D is 4.3 angstroms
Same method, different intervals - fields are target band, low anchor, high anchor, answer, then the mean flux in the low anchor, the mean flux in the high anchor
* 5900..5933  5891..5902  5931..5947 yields -3.70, 0.845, 1.09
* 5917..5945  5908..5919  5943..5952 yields -0.43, 1.08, 1.07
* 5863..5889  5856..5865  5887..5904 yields -2.16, 1.06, 0.871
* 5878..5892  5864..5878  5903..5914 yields 1.85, 1.11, 1.08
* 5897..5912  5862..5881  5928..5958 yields 1.07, 1.1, 1.09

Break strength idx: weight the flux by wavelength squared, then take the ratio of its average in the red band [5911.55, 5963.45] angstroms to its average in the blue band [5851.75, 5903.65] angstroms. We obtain 1.09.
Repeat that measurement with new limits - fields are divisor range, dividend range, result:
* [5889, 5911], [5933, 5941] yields 1.20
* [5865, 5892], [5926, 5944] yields 1.09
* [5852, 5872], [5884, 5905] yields 0.82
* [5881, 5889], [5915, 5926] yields 1.12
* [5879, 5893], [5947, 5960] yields 1.19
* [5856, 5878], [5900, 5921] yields 0.98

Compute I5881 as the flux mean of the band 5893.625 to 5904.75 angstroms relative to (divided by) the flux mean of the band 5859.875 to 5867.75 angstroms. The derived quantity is 0.83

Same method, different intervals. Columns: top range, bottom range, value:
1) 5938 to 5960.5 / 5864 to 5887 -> 1.01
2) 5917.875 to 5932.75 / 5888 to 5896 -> 1.32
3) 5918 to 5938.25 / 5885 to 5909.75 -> 1.18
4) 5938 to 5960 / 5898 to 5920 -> 1.04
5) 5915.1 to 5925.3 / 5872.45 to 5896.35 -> 1.11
